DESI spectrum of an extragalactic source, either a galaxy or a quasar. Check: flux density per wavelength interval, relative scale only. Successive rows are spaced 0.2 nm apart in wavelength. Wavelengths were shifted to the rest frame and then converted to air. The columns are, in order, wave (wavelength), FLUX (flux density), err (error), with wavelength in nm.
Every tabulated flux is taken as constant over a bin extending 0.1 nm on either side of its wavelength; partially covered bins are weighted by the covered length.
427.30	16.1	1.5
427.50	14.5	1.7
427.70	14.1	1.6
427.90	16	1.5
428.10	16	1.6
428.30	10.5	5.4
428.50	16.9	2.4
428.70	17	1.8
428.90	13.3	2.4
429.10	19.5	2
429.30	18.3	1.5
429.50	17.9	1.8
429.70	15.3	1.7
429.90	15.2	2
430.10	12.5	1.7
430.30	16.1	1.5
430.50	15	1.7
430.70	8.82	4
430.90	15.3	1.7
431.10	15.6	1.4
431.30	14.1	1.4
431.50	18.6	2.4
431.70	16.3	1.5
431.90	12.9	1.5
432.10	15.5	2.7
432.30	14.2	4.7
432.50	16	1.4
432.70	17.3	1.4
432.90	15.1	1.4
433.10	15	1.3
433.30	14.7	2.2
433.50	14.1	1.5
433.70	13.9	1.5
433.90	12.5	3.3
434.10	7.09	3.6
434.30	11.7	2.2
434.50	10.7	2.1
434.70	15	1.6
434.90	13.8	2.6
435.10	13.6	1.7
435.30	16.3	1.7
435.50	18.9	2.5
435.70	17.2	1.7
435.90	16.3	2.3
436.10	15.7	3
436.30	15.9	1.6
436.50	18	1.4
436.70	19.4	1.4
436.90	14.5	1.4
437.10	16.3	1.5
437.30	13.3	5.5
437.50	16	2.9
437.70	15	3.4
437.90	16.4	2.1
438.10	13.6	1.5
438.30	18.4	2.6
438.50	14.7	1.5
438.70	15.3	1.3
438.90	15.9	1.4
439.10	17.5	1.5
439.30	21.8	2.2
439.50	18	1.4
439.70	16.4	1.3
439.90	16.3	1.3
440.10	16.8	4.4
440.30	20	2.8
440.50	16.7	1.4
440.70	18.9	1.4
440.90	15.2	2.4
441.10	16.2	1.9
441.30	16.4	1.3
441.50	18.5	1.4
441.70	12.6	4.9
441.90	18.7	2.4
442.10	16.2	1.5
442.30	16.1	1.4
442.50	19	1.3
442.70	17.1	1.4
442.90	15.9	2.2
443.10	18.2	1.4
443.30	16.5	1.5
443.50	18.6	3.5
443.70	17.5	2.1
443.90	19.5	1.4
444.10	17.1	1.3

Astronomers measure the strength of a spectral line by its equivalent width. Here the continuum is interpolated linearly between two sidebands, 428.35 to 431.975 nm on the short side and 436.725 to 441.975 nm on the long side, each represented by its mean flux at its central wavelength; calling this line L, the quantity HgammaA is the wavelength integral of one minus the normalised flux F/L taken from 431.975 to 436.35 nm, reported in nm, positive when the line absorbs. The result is 0.378 nm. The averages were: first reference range 15.4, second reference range 16.5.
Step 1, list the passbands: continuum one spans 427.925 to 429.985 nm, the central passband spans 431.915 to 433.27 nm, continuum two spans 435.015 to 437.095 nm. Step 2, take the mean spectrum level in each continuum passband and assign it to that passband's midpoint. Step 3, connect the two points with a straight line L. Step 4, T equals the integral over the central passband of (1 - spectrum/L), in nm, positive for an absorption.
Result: 0.08 nm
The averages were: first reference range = 16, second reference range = 16.6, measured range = 15.3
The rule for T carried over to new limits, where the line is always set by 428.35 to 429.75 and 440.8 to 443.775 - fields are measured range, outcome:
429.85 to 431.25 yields 0.23 nm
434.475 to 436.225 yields 0.13 nm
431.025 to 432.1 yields 0.08 nm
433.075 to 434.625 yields 0.41 nm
